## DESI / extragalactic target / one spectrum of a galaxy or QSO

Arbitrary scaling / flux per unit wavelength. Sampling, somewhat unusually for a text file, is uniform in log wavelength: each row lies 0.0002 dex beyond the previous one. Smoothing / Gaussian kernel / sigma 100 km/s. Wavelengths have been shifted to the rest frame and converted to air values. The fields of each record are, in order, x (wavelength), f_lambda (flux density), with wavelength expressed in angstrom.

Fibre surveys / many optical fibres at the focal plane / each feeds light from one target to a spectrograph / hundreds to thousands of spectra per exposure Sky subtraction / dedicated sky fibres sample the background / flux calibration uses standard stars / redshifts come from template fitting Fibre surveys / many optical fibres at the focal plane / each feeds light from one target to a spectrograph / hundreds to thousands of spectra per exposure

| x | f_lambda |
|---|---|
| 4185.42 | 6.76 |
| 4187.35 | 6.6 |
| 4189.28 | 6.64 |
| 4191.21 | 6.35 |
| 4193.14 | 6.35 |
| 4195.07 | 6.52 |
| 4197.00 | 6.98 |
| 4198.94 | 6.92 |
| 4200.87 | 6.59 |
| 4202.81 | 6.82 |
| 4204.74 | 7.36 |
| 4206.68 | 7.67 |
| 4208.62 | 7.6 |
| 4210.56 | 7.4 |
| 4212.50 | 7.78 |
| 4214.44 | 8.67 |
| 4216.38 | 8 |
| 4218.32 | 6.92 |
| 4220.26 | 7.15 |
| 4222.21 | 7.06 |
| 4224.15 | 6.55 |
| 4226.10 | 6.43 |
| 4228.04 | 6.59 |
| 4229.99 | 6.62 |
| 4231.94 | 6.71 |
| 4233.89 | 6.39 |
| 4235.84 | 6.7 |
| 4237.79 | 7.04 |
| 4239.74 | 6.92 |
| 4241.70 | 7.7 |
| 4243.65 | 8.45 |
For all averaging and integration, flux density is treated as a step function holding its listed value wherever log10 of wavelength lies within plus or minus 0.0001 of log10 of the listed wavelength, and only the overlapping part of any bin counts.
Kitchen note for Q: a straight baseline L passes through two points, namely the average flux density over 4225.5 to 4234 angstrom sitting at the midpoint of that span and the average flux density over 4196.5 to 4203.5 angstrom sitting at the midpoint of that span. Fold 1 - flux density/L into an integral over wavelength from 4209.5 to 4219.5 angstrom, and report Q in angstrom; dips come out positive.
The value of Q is -1.6 angstrom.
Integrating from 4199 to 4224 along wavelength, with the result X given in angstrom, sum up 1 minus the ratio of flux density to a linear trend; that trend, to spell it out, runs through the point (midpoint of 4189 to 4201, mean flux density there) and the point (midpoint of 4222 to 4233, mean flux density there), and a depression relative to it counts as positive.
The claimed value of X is -2.8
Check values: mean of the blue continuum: 6.62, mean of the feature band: 7.37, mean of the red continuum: 6.63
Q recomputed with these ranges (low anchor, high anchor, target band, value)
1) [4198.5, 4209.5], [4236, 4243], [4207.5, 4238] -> 0.38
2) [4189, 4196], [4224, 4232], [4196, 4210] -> -1.42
